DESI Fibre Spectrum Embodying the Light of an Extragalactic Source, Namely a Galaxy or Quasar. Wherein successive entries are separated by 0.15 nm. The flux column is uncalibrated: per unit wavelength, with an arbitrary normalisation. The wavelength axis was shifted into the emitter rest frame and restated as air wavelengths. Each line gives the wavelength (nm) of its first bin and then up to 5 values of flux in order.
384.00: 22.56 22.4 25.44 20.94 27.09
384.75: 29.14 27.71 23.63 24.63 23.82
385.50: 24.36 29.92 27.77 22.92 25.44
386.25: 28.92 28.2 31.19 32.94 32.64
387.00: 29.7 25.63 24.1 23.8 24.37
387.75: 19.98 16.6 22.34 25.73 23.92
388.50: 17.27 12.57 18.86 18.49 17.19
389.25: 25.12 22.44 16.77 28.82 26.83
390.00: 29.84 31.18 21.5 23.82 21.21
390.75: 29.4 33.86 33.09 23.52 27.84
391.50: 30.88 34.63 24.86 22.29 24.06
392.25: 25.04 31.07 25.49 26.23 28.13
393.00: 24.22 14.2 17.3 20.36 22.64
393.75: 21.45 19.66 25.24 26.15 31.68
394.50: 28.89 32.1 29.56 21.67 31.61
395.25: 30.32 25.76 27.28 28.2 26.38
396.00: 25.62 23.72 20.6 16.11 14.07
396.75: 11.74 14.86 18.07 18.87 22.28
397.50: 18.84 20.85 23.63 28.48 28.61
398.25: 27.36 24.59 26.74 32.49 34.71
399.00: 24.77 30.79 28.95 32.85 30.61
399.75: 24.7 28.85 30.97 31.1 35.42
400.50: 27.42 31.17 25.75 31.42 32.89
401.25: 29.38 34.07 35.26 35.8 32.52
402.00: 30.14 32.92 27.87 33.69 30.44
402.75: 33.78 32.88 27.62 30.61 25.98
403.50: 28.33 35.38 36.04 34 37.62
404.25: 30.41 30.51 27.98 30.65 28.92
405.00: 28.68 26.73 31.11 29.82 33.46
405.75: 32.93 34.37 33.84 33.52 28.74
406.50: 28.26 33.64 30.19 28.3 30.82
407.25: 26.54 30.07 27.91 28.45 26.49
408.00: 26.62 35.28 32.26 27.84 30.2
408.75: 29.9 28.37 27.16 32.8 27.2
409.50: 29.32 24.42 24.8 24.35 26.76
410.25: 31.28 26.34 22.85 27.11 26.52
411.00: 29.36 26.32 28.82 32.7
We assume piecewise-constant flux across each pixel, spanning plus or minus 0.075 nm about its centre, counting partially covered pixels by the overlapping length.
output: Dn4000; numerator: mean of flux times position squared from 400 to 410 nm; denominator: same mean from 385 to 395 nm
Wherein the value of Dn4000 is 1.31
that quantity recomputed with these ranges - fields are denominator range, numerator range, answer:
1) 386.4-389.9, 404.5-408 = 1.40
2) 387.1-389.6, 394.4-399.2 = 1.23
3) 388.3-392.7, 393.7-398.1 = 0.98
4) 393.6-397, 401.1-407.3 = 1.36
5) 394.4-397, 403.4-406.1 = 1.38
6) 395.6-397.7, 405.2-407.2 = 1.64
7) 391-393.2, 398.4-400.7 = 1.18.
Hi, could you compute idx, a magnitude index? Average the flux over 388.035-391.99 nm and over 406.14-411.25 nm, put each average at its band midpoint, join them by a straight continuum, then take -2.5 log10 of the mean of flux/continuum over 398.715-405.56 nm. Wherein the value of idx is -0.142 mag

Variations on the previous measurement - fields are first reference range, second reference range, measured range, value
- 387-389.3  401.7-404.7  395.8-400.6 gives 0.127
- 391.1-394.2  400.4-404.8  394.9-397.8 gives 0.224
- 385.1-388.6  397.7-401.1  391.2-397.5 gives 0.147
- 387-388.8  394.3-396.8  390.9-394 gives -0.063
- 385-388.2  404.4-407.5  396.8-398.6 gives 0.254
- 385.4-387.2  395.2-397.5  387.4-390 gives 0.233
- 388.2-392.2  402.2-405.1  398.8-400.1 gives -0.018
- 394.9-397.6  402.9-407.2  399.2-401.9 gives -0.175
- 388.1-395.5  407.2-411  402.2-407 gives -0.145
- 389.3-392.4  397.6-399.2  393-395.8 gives 0.080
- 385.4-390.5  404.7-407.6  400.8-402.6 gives -0.108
